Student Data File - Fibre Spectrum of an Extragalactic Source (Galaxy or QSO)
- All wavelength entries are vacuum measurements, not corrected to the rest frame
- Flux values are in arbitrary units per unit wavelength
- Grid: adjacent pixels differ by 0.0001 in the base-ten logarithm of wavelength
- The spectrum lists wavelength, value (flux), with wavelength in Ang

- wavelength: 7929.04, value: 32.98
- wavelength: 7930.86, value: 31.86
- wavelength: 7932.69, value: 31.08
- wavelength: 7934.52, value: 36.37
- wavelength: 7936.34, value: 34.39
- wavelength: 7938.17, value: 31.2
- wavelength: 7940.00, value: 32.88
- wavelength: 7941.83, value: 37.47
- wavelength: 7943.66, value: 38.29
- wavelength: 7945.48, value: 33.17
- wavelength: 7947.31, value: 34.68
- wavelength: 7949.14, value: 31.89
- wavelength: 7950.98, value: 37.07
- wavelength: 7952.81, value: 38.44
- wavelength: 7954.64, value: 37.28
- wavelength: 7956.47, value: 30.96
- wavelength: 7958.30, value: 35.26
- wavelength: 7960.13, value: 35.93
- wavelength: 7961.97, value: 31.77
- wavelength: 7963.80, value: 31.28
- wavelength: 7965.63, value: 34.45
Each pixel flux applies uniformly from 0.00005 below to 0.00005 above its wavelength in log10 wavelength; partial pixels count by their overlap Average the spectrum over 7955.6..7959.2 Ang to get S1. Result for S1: 33.1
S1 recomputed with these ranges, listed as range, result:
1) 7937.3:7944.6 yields 35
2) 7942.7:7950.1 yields 34.5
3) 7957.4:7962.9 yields 34.3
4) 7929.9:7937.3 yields 33.4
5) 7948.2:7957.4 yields 35.1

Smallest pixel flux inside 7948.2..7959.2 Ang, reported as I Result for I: 30.96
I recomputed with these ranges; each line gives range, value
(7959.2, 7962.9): 31.77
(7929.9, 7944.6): 31.08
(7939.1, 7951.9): 31.89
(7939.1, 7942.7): 32.88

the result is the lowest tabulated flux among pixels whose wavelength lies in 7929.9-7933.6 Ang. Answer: 31.08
